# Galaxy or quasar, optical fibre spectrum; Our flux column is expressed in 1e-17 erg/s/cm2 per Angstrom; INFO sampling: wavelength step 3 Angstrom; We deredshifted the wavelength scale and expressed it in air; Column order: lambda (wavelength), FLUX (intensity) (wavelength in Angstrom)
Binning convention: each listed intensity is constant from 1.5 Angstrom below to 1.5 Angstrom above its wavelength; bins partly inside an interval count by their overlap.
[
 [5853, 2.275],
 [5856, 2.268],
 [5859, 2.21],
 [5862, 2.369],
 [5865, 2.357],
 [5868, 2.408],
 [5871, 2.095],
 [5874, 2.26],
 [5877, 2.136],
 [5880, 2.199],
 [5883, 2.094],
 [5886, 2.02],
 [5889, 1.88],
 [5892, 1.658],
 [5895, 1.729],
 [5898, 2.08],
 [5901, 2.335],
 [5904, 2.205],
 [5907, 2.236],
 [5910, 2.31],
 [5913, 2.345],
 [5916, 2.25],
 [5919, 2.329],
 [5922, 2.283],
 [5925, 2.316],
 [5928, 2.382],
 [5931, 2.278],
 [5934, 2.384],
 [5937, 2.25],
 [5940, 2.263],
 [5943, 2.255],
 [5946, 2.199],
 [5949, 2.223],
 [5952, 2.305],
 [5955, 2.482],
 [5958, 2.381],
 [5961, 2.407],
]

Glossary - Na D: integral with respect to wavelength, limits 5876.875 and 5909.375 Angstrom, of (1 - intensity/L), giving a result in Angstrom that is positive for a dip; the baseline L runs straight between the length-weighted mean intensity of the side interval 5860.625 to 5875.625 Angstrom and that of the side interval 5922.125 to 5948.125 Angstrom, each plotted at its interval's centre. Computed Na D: 3.4 Angstrom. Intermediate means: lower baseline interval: 2.3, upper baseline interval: 2.29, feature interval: 2.06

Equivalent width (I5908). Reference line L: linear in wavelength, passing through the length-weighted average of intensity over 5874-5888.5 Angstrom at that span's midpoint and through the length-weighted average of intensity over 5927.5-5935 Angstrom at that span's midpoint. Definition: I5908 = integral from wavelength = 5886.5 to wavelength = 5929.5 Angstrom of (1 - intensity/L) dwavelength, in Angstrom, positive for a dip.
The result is 1.4 Angstrom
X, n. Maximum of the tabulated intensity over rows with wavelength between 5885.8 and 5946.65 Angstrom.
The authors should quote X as 2.384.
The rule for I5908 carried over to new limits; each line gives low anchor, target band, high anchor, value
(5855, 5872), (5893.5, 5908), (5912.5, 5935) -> 1.23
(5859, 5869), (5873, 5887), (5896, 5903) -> 0.80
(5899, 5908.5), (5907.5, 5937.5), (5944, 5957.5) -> -0.53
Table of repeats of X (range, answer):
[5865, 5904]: 2.408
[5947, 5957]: 2.482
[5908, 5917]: 2.345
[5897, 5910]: 2.335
